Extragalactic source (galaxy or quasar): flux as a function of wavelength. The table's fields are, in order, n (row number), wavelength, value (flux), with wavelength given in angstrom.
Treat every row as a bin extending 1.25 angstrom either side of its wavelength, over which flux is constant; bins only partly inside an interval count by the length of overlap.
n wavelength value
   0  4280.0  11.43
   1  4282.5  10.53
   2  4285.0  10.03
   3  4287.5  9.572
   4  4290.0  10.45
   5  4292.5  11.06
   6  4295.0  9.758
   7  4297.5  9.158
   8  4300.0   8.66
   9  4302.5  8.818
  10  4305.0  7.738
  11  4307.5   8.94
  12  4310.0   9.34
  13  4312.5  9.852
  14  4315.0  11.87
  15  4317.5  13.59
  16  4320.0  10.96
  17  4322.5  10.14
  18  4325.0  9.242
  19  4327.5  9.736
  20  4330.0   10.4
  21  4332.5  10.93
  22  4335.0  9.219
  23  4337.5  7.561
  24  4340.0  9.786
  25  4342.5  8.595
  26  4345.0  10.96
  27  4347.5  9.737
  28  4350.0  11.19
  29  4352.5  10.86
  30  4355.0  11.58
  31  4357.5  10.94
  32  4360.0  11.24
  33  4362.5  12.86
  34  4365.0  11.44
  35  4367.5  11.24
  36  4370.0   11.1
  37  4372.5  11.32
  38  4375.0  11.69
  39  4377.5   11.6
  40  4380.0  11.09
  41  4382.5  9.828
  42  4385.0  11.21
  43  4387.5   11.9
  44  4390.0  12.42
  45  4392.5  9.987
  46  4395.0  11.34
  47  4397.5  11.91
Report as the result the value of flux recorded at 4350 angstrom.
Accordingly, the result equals 11.19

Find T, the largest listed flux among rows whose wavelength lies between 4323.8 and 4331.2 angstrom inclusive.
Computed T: 10.4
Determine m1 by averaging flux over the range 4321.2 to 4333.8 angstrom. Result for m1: 10.1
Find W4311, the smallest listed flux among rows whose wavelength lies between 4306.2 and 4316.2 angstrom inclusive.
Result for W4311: 8.94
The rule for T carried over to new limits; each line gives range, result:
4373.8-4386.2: 11.69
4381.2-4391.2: 12.42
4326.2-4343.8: 10.93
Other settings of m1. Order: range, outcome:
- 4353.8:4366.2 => 11.6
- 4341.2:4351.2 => 10.1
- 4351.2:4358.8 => 11.1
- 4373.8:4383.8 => 11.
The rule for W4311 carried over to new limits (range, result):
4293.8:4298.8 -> 9.158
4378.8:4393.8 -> 9.828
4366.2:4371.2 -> 11.1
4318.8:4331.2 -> 9.242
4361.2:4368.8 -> 11.24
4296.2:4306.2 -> 7.738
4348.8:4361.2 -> 10.86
